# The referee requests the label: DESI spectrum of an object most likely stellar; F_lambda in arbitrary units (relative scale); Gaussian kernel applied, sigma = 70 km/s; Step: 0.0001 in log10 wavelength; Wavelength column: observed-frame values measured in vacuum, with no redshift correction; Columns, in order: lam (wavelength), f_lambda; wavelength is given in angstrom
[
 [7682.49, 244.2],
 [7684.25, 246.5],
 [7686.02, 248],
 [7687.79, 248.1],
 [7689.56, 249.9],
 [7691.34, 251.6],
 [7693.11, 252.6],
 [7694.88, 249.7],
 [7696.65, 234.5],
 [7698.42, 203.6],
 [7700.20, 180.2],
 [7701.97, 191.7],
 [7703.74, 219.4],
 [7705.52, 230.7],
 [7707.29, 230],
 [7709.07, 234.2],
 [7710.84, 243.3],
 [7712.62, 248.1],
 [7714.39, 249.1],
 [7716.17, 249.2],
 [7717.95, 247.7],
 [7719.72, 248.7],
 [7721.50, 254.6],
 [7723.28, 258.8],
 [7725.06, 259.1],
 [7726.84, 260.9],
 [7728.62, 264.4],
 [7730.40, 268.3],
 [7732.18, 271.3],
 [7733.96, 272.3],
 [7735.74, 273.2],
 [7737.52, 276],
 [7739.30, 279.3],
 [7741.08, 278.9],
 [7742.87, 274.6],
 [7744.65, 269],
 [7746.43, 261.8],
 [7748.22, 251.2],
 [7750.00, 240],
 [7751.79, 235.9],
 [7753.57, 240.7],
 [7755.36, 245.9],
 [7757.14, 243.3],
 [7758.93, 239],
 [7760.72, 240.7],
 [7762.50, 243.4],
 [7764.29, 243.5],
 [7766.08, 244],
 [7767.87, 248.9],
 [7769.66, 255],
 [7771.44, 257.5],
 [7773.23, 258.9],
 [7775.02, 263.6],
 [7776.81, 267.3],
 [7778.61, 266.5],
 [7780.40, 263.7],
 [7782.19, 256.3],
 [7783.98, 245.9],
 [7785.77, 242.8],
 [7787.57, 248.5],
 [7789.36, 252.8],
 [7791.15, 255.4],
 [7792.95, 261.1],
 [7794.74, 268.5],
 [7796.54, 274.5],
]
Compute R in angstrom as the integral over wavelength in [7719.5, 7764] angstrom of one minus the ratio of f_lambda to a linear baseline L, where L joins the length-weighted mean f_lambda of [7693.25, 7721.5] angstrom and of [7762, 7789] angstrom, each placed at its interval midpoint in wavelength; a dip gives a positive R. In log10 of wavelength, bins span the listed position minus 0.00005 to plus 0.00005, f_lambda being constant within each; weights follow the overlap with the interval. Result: -2.8 angstrom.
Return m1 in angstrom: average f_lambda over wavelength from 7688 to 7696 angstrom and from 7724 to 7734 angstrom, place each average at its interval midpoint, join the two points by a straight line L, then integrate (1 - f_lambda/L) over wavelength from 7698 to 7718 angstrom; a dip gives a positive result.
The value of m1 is 2.3 angstrom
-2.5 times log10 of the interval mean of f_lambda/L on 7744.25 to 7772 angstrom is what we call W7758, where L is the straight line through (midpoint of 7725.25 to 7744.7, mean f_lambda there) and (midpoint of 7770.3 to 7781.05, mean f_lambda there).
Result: 0.08 mag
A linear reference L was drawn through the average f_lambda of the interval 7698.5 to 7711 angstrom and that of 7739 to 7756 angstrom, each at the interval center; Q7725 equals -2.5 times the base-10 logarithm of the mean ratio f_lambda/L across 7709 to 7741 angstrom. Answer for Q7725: -0.11 mag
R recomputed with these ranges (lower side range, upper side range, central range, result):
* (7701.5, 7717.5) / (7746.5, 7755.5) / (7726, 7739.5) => -1.7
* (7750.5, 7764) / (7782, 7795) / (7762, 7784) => -0.7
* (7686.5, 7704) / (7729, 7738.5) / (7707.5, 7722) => 0.3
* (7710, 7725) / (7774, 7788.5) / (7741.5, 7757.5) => 0.1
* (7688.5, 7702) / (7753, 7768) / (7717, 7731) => -1.3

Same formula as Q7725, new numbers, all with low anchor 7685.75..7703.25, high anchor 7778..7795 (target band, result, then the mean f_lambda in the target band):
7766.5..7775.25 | -0.02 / 256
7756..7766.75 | 0.03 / 242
